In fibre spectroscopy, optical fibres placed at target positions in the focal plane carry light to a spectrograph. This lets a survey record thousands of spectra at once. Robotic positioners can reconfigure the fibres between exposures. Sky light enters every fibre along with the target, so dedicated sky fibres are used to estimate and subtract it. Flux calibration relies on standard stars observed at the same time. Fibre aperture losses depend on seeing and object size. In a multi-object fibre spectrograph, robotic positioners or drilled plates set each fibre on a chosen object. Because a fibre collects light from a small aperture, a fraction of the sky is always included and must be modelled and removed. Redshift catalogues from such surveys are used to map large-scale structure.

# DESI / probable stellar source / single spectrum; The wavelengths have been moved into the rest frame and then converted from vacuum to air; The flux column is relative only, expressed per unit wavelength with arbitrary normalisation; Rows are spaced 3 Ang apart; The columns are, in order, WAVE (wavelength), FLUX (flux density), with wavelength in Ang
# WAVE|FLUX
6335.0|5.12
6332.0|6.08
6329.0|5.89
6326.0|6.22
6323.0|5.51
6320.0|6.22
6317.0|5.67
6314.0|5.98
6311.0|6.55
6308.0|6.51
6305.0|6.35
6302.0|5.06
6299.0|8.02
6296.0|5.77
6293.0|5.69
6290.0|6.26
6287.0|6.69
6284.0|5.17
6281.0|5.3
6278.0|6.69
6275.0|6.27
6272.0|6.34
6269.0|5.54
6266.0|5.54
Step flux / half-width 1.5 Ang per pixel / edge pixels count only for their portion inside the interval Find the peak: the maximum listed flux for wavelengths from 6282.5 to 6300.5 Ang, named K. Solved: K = 8.02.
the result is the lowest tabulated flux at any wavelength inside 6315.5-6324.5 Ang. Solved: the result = 5.51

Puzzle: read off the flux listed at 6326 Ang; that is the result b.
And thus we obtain 6.22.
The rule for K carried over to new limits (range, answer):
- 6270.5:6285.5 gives 6.69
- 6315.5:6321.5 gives 6.22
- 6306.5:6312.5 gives 6.55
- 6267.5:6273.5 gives 6.34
